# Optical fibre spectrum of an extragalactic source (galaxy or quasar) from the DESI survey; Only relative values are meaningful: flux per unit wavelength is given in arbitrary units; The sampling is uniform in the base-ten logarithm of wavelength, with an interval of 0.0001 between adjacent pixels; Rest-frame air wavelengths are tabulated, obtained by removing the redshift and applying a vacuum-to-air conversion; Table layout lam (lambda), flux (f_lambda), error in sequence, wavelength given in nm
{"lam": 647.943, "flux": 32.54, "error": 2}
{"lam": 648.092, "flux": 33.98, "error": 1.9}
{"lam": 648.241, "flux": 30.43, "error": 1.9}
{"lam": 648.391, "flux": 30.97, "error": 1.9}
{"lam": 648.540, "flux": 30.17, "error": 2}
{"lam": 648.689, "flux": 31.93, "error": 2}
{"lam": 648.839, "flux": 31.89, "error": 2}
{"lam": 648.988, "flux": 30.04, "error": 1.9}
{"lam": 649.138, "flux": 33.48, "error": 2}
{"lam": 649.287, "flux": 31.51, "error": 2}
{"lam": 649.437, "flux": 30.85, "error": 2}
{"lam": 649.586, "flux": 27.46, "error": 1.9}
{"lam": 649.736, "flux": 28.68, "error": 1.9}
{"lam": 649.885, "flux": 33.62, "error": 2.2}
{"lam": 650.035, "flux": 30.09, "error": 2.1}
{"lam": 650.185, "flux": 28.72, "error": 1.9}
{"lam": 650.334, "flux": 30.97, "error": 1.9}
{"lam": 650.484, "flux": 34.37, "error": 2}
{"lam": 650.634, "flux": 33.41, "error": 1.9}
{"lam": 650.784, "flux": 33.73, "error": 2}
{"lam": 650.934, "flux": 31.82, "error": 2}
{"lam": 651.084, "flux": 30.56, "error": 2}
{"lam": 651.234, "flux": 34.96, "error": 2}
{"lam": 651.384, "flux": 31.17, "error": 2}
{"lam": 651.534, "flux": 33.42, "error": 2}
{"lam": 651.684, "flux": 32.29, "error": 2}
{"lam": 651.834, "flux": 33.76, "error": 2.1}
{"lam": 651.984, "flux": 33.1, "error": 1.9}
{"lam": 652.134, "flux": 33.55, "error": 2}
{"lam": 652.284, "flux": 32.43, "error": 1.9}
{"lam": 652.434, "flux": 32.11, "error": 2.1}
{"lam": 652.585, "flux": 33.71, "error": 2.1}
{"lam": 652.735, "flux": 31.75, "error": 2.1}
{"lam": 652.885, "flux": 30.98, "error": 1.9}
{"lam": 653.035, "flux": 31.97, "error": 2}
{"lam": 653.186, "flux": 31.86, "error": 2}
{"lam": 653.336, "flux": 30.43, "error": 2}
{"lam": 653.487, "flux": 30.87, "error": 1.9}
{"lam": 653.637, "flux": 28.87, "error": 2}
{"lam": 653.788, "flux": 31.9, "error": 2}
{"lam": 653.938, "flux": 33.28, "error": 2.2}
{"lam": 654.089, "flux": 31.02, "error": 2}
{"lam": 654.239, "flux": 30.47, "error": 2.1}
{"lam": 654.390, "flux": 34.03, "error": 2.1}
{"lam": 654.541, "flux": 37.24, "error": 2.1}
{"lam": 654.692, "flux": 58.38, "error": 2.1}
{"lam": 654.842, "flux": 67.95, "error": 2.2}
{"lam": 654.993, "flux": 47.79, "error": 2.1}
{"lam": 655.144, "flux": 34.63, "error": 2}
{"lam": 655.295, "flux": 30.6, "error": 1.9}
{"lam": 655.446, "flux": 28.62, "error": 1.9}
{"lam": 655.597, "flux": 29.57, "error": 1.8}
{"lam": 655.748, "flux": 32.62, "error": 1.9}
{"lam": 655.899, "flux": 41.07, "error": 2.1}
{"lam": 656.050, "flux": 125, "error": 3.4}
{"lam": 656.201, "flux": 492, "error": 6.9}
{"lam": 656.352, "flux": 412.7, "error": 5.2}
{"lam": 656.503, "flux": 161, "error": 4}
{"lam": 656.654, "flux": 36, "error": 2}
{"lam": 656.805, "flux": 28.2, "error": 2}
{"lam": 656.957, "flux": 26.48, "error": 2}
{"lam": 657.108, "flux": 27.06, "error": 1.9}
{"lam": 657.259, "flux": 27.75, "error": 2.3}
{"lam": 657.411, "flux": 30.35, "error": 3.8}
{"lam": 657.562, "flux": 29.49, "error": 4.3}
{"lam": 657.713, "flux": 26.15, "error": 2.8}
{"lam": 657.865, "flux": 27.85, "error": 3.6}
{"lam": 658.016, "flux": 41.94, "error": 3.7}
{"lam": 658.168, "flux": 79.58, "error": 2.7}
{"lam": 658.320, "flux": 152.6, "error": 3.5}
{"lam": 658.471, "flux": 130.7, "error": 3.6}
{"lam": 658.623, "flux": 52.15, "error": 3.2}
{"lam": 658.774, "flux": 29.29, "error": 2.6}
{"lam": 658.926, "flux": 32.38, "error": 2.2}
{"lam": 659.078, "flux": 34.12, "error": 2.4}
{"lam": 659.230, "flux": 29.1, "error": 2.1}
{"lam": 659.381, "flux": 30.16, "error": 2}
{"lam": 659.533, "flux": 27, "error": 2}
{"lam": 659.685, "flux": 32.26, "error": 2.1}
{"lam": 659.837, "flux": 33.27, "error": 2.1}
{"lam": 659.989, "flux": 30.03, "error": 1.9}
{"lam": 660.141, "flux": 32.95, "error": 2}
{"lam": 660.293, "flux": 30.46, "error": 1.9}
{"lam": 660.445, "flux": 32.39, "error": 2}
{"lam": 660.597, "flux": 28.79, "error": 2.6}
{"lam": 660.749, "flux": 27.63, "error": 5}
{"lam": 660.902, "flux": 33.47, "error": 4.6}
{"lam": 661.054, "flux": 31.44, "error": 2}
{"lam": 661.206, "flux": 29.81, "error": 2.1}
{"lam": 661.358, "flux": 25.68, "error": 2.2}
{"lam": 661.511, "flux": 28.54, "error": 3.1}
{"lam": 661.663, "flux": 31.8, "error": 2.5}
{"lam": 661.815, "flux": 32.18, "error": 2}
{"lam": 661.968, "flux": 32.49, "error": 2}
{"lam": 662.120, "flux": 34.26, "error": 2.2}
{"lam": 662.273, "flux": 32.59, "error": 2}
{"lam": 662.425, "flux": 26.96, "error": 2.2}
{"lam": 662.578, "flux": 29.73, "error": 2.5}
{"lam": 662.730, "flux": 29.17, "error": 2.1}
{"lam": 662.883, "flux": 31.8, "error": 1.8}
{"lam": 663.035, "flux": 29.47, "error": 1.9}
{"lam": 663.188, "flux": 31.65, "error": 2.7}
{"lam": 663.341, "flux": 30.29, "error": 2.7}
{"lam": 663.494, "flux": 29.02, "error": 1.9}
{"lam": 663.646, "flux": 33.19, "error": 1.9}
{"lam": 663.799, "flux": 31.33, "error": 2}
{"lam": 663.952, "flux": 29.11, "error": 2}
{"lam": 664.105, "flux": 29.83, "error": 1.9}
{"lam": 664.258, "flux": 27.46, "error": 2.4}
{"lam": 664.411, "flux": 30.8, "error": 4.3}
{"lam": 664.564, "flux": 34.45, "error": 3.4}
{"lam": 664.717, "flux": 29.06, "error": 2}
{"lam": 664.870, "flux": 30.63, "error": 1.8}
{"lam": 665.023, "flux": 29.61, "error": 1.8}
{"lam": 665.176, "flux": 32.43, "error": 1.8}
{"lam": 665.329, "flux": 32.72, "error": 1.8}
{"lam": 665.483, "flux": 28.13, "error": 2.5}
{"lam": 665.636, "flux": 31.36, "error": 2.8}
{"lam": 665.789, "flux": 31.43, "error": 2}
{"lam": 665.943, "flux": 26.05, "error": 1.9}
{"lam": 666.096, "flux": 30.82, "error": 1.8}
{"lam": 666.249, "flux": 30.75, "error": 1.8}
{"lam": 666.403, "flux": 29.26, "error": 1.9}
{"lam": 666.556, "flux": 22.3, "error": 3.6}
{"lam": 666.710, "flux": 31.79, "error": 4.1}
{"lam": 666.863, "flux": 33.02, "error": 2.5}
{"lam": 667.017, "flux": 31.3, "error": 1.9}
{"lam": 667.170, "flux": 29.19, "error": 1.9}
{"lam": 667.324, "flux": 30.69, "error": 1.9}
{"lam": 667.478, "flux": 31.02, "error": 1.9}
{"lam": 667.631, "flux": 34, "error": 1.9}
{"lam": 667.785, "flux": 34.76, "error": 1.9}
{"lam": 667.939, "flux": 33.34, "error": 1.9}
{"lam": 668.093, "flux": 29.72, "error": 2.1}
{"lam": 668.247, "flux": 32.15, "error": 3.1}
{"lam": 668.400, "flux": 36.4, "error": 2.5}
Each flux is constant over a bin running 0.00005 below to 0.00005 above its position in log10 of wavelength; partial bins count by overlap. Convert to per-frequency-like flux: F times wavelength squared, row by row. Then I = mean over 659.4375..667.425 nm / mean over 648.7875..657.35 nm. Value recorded 0.6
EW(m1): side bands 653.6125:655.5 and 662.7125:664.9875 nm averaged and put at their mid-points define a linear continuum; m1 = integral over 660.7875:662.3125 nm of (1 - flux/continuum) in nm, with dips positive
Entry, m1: 0.06 nm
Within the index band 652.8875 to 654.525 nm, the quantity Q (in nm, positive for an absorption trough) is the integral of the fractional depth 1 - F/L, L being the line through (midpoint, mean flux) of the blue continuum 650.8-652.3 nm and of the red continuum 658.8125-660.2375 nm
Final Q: 0.03 nm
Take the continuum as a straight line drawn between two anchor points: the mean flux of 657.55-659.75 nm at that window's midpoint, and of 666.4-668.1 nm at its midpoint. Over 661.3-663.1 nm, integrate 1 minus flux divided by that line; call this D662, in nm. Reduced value 0.517 nm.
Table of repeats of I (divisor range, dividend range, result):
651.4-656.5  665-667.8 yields 0.49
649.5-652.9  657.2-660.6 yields 1.40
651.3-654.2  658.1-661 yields 1.46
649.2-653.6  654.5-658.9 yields 2.57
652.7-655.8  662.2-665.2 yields 0.88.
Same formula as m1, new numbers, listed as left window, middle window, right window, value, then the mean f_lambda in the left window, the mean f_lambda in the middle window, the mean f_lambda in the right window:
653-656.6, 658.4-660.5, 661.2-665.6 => 0.57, 80.1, 39.6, 30.5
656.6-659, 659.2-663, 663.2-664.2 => 0.76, 48.8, 30.6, 30.5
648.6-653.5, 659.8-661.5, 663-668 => 0.03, 31.9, 30.4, 30.6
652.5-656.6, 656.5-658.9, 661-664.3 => 0.13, 74.3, 53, 30.4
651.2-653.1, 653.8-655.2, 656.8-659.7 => -0.13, 32.7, 41.3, 45.4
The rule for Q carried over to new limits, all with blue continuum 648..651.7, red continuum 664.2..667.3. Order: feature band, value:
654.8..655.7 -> -0.216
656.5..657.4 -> -0.283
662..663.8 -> -0.023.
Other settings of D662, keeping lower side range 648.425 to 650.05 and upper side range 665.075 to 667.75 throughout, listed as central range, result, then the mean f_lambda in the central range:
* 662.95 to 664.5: 0.013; 30.3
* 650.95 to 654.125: -0.131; 32.1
